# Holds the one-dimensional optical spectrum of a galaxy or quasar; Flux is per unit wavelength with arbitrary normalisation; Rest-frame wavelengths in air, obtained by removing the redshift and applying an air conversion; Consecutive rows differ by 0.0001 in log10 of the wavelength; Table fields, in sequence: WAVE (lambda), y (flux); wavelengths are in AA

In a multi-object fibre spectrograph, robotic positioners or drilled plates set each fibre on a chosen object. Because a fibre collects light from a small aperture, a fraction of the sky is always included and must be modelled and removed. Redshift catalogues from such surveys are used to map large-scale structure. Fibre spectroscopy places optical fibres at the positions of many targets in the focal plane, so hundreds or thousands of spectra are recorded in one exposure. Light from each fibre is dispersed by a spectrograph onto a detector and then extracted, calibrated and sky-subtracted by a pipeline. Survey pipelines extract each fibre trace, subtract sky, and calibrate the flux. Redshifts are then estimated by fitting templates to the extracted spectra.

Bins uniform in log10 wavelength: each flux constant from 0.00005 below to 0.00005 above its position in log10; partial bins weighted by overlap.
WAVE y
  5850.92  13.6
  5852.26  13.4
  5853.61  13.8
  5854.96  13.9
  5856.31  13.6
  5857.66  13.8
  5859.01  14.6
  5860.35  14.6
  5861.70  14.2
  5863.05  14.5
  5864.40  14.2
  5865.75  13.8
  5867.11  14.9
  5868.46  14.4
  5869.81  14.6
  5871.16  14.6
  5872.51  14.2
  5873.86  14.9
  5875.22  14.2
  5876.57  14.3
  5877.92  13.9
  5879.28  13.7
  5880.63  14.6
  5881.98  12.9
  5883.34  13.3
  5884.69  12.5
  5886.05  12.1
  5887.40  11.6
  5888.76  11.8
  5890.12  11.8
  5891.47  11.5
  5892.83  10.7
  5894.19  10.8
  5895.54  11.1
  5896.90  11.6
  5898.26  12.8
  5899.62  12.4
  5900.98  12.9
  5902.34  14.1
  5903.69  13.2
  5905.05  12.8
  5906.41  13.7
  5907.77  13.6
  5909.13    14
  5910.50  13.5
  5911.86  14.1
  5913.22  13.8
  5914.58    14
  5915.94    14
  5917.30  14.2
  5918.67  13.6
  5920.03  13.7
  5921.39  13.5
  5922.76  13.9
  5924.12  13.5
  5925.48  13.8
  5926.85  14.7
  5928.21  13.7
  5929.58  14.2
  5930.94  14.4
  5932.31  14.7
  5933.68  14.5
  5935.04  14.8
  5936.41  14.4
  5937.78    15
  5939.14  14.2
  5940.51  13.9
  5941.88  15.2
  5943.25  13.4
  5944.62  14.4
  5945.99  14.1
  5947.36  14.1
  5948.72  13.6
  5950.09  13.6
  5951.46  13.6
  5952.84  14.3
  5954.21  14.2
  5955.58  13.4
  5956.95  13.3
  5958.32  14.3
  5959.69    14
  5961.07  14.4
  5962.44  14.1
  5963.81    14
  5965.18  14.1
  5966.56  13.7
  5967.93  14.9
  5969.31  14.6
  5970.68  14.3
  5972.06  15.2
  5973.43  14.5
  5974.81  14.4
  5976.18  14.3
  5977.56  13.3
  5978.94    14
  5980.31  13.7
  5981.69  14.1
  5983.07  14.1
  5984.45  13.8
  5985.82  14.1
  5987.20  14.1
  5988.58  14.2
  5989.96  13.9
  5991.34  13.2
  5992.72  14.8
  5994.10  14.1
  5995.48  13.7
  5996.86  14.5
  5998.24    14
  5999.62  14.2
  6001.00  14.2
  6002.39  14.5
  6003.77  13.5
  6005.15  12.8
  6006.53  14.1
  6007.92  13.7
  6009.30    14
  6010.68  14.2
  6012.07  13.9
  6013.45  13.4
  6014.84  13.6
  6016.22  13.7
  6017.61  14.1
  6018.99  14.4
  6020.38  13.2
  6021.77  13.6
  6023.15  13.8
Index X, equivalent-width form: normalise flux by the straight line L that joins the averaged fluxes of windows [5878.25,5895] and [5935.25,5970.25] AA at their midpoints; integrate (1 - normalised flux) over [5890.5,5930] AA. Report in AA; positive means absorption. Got -0.7 AA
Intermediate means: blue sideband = 12.3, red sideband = 14.1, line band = 13.2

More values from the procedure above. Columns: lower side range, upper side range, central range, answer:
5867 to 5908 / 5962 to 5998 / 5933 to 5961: -0.75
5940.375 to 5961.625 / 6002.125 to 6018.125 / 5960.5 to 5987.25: -0.55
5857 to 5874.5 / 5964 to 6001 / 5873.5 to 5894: 2.19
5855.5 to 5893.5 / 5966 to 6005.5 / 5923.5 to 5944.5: -0.67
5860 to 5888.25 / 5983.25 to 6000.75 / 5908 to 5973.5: -0.58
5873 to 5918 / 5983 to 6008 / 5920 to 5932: -0.58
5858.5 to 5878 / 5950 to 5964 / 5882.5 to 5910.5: 3.56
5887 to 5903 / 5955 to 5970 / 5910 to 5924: -1.33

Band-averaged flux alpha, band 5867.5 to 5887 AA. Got 13.9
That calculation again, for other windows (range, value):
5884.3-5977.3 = 13.6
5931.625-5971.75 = 14.2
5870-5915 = 13.1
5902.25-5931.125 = 13.8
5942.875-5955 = 13.9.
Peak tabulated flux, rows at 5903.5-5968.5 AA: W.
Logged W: 15.2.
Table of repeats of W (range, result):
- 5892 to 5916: 14.1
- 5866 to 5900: 14.9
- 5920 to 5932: 14.7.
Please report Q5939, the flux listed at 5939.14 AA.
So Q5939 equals 14.2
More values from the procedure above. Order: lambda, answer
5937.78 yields 15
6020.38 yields 13.2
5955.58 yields 13.4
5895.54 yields 11.1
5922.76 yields 13.9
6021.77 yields 13.6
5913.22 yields 13.8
